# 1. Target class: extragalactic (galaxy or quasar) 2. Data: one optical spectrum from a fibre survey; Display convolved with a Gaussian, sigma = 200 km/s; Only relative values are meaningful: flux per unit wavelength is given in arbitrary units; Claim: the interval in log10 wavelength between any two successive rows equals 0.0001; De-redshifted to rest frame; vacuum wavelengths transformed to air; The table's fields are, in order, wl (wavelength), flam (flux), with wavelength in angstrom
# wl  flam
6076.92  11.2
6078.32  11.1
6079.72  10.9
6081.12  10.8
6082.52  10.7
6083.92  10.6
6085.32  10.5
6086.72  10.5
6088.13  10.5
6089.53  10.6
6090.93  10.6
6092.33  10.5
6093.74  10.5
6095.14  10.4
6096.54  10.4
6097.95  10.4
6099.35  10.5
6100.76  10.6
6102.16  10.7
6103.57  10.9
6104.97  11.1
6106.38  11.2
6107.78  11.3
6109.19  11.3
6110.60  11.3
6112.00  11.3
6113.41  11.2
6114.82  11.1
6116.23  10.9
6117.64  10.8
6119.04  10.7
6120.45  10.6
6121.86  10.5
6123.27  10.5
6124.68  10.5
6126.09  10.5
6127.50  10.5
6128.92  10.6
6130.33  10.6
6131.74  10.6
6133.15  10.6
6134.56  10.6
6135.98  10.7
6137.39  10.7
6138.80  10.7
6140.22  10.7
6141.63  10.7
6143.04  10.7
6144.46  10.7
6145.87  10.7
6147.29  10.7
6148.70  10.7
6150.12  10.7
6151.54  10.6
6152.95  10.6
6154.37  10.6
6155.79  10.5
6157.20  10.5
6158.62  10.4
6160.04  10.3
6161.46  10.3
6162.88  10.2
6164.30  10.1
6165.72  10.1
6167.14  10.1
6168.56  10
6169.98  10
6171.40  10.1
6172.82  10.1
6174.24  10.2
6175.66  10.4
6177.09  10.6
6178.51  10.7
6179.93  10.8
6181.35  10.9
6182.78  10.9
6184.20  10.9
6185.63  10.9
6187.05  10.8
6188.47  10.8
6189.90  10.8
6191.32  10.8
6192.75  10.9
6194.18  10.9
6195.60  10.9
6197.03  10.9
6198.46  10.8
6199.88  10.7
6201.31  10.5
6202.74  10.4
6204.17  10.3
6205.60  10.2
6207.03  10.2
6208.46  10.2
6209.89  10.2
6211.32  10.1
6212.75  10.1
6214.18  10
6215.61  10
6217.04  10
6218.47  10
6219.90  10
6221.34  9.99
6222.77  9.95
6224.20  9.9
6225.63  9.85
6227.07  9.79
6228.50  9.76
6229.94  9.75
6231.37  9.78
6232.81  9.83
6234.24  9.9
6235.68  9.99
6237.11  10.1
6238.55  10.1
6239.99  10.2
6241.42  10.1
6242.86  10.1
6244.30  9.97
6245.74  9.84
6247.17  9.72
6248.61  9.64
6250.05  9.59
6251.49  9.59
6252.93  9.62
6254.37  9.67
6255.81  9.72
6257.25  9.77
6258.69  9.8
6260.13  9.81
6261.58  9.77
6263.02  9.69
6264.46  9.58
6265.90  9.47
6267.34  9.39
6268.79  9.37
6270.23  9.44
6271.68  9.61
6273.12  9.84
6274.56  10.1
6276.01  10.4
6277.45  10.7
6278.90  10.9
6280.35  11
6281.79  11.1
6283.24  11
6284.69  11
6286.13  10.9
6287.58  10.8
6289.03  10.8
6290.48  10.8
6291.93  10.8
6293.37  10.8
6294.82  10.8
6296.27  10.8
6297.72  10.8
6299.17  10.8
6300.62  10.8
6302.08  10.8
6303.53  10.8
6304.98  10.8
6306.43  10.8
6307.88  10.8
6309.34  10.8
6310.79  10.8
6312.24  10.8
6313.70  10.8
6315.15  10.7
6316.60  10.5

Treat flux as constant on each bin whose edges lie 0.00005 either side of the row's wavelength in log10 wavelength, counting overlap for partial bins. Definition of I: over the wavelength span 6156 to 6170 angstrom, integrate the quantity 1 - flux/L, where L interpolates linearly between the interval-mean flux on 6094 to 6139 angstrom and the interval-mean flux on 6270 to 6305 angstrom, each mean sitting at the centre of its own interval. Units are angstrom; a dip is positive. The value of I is 0.7 angstrom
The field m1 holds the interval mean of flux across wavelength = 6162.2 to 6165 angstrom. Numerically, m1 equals 10.1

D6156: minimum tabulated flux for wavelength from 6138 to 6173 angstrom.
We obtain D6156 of 10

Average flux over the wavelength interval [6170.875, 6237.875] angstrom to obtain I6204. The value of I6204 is 10.3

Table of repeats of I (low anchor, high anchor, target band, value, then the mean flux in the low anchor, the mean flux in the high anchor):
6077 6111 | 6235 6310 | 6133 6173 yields 0.5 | 10.7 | 10.3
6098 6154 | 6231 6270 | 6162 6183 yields 0.1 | 10.8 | 9.78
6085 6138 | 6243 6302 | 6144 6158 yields 0.0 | 10.7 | 10.2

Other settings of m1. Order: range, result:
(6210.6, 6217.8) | 10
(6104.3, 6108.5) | 11.2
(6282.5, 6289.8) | 10.9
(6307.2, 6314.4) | 10.8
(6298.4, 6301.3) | 10.8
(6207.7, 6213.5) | 10.1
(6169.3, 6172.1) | 10.1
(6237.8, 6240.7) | 10.1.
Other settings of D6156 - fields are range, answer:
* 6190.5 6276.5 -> 9.37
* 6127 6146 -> 10.5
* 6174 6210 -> 10.2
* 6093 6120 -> 10.4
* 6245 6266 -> 9.47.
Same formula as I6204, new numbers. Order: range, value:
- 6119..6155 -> 10.6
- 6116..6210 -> 10.6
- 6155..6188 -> 10.4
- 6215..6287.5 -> 9.99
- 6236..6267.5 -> 9.8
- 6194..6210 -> 10.5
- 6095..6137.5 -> 10.8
